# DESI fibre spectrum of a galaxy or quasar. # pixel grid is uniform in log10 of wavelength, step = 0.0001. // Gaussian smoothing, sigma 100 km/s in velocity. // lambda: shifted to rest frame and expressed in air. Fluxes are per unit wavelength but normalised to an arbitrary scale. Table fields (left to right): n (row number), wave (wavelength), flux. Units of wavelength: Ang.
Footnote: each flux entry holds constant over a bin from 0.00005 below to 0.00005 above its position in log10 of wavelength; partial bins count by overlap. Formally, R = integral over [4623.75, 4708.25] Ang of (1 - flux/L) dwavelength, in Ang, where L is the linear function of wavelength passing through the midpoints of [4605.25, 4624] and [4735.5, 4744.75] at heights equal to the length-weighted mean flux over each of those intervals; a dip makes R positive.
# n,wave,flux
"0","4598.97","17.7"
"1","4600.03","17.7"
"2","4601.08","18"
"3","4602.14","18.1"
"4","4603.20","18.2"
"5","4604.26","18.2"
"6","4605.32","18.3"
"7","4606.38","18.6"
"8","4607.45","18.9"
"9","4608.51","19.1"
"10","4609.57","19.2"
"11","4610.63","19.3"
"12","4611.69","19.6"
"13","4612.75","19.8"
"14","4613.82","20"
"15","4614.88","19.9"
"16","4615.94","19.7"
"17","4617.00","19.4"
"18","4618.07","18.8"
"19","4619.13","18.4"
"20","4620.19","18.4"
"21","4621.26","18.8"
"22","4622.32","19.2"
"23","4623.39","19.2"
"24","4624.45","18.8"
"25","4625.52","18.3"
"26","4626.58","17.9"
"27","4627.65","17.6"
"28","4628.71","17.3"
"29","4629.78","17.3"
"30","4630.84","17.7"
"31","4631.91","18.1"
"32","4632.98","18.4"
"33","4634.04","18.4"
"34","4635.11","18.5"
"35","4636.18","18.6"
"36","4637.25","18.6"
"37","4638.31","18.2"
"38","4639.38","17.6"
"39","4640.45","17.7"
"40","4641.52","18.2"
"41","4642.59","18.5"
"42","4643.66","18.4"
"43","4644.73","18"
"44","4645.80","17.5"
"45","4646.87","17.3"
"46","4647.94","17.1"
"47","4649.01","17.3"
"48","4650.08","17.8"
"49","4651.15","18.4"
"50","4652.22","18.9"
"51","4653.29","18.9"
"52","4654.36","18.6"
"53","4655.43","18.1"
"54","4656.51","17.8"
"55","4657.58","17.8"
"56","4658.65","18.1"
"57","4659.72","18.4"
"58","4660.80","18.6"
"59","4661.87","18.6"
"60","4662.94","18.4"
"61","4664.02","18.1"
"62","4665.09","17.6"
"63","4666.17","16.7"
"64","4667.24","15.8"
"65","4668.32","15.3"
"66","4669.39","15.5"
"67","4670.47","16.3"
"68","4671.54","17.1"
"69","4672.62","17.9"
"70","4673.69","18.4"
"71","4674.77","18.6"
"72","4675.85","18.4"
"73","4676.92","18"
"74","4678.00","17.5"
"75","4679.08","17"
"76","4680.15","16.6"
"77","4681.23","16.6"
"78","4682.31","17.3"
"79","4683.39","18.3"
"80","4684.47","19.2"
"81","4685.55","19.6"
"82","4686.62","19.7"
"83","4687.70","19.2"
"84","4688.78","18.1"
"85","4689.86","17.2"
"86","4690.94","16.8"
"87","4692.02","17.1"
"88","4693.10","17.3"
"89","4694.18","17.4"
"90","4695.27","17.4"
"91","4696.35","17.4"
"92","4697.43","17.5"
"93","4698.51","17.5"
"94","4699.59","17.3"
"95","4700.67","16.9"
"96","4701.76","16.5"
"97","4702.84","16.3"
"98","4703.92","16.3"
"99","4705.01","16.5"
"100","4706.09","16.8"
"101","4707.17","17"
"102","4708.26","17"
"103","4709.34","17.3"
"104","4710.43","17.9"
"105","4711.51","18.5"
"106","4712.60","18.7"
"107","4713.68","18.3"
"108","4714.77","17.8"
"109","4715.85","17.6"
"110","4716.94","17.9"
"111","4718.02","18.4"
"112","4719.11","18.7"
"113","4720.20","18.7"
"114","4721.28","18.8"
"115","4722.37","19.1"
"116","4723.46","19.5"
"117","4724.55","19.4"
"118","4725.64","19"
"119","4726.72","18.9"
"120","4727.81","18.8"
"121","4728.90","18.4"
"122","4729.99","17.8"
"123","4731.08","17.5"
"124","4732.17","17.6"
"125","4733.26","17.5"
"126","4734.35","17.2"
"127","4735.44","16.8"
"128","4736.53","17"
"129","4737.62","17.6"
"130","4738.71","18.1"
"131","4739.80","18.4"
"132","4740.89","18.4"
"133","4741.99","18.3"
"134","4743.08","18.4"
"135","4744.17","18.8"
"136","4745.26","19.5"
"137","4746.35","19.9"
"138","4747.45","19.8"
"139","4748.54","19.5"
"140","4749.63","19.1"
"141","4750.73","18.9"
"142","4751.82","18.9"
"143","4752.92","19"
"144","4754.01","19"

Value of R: 4.5 Ang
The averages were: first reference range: 19.2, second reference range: 18.1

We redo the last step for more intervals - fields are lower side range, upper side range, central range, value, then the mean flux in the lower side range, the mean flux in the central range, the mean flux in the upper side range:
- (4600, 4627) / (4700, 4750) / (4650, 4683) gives 1.5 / 18.9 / 17.6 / 18.1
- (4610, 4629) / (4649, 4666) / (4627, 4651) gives 0.8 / 18.9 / 17.9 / 18.2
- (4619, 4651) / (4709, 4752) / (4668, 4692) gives 0.8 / 18.1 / 17.7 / 18.4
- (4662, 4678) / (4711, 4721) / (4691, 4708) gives 0.9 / 17.3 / 17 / 18.3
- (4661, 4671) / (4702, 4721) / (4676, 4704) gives -0.4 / 17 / 17.6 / 17.6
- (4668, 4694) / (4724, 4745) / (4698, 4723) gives 0.4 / 17.6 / 17.7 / 18.1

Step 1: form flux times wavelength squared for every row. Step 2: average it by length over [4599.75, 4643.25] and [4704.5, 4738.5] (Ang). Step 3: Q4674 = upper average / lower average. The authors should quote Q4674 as 1.0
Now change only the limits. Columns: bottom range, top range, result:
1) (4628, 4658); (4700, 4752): 1.04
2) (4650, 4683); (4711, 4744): 1.06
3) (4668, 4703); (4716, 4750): 1.08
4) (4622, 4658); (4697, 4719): 0.99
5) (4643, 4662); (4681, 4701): 1.00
